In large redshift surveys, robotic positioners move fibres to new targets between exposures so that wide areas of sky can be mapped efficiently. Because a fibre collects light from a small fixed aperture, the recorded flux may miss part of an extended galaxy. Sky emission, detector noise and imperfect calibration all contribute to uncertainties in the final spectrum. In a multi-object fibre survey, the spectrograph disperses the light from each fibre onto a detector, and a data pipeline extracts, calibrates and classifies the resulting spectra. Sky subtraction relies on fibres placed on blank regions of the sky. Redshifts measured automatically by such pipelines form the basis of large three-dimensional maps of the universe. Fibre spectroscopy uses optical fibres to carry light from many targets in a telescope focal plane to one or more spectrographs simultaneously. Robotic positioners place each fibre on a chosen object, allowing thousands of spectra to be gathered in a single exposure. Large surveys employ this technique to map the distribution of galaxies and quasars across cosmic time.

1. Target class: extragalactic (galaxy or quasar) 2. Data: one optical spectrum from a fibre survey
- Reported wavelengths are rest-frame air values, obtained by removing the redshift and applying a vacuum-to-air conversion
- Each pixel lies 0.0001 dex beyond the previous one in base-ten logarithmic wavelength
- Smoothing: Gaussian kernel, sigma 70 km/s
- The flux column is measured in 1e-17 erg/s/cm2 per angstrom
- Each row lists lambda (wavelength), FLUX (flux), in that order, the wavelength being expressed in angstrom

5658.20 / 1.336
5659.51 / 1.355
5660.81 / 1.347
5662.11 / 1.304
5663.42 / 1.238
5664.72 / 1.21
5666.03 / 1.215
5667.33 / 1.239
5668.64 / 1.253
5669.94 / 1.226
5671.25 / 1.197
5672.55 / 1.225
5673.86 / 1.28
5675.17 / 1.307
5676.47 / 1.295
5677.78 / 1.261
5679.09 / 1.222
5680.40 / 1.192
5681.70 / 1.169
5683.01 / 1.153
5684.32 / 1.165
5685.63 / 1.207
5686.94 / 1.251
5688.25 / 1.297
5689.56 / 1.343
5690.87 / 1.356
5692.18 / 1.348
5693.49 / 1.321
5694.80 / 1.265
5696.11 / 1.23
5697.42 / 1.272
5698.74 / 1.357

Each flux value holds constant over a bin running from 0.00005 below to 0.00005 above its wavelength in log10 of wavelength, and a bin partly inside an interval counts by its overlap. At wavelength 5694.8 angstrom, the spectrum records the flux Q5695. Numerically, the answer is 1.265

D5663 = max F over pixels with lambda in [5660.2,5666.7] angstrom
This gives 1.347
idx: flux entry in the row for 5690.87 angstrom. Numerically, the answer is 1.356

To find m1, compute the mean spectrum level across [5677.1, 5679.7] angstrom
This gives 1.24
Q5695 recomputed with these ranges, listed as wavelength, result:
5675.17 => 1.307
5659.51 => 1.355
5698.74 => 1.357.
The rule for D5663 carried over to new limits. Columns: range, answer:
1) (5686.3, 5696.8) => 1.356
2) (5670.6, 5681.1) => 1.307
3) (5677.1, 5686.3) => 1.261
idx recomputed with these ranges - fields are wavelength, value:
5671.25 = 1.197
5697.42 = 1.272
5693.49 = 1.321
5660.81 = 1.347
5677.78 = 1.261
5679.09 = 1.222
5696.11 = 1.23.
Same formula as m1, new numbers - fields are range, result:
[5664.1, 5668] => 1.22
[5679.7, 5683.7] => 1.17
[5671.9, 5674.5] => 1.25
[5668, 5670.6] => 1.24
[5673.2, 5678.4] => 1.29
